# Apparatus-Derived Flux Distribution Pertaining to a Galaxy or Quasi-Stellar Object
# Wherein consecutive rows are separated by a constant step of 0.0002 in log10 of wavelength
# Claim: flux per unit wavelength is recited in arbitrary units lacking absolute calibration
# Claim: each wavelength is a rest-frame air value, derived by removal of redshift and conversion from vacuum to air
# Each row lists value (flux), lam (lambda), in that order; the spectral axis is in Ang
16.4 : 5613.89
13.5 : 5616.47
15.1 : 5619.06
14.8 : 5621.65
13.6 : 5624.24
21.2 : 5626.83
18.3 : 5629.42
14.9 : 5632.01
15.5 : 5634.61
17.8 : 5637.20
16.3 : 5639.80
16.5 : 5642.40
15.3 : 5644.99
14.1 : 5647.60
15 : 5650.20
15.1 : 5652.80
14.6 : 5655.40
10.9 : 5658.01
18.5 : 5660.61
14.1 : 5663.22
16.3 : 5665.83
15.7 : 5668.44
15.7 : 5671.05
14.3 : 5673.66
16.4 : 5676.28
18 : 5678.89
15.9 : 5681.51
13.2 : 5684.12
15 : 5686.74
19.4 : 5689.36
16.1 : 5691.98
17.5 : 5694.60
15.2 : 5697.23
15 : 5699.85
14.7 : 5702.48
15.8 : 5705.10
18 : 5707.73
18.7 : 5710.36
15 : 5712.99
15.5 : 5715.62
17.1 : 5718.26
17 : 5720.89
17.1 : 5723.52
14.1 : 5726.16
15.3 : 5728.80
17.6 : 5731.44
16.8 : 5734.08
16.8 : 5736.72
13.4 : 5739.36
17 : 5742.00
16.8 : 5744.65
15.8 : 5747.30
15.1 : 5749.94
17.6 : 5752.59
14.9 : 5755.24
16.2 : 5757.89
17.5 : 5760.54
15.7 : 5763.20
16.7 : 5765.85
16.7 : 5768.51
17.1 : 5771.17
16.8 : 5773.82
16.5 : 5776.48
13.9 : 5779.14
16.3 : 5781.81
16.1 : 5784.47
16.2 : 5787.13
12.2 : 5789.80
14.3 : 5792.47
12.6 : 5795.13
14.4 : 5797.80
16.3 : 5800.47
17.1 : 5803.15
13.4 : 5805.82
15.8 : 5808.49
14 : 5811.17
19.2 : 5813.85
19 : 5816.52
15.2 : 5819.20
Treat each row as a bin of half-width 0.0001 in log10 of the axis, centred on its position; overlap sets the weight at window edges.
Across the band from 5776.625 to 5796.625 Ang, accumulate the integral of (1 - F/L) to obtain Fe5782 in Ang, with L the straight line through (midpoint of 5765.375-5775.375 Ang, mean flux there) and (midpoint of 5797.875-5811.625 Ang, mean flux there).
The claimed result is 1.86 Ang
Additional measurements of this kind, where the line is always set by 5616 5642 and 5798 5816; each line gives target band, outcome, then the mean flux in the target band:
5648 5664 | 1.5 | 14.7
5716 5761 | -0.3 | 16.2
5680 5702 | 0.3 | 15.9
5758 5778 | -0.8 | 16.7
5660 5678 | 0.4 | 15.8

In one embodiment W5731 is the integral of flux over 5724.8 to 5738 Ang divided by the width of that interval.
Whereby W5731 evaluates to 16.1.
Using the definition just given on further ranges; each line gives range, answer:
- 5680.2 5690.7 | 15.9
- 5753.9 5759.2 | 15.6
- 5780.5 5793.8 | 15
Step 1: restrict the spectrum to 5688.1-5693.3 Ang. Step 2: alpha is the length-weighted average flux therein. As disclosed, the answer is 17.7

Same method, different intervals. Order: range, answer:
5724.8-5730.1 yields 14.7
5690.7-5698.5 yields 16.3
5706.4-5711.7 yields 18.3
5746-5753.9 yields 16.2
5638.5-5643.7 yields 16.4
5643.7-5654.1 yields 14.9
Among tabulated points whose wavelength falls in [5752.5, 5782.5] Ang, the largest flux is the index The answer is 17.6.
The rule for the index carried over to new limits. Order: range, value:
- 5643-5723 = 19.4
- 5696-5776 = 18.7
